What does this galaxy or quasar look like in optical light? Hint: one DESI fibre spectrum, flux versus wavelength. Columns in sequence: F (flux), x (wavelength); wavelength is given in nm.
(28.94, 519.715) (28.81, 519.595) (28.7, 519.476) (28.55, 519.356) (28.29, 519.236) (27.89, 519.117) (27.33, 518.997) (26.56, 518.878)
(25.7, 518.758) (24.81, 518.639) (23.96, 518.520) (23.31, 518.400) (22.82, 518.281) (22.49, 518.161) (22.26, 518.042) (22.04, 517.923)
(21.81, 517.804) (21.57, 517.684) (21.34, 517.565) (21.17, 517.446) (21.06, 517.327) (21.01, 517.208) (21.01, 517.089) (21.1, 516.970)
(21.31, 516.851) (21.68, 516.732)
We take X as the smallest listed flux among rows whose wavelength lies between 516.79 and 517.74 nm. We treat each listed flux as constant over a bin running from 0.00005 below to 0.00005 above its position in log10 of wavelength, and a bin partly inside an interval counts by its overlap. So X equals 21.01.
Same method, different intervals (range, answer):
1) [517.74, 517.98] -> 21.81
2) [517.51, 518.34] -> 21.34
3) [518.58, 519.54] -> 24.81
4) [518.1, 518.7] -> 22.49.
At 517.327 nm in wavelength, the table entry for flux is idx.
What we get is 21.06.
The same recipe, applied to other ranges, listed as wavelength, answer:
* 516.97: 21.1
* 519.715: 28.94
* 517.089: 21.01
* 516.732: 21.68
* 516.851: 21.31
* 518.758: 25.7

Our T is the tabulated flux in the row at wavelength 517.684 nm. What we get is 21.57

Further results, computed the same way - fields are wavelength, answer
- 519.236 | 28.29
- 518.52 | 23.96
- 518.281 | 22.82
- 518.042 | 22.26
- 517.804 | 21.81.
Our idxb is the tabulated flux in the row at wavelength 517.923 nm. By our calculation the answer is 22.04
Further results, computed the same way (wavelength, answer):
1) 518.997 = 27.33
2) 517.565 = 21.34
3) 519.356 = 28.55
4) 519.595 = 28.81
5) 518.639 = 24.81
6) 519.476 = 28.7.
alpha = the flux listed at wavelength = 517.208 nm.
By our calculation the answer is 21.01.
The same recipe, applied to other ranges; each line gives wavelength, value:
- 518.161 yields 22.49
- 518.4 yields 23.31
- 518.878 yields 26.56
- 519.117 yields 27.89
